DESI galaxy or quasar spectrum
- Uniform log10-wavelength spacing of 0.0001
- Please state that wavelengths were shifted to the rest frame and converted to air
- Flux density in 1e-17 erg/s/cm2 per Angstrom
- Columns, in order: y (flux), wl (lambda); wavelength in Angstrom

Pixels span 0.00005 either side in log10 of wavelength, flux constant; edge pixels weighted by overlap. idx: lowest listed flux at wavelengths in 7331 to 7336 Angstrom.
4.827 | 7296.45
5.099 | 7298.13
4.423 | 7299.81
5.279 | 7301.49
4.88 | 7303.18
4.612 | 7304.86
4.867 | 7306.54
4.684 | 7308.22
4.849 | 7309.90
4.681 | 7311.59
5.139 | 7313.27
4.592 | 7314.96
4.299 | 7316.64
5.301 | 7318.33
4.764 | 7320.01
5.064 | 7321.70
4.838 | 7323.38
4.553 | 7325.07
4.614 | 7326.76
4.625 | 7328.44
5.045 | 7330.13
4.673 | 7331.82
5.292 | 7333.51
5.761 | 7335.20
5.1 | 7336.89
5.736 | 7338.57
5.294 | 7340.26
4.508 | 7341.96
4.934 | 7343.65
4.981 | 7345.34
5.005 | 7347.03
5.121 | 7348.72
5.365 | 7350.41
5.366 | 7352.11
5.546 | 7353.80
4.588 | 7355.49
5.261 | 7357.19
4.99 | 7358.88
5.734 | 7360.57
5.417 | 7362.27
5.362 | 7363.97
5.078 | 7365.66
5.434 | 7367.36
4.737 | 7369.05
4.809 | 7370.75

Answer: 4.673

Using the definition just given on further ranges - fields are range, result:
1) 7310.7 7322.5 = 4.299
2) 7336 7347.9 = 4.508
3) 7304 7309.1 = 4.612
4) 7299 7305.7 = 4.423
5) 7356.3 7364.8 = 4.99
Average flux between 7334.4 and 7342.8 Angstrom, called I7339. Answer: 5.28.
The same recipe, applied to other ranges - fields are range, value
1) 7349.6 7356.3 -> 5.22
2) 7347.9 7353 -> 5.29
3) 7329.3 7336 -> 5.19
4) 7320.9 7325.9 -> 4.82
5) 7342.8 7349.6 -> 5.02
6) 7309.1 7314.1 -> 4.89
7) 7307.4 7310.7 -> 4.77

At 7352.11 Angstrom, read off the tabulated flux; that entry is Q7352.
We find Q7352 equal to 5.366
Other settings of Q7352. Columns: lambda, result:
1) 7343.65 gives 4.934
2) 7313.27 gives 5.139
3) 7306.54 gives 4.867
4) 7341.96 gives 4.508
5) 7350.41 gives 5.365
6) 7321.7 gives 5.064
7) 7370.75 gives 4.809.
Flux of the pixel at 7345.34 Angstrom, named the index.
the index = 4.981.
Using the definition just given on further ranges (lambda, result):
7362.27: 5.417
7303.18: 4.88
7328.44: 4.625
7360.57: 5.734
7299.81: 4.423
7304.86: 4.612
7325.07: 4.553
